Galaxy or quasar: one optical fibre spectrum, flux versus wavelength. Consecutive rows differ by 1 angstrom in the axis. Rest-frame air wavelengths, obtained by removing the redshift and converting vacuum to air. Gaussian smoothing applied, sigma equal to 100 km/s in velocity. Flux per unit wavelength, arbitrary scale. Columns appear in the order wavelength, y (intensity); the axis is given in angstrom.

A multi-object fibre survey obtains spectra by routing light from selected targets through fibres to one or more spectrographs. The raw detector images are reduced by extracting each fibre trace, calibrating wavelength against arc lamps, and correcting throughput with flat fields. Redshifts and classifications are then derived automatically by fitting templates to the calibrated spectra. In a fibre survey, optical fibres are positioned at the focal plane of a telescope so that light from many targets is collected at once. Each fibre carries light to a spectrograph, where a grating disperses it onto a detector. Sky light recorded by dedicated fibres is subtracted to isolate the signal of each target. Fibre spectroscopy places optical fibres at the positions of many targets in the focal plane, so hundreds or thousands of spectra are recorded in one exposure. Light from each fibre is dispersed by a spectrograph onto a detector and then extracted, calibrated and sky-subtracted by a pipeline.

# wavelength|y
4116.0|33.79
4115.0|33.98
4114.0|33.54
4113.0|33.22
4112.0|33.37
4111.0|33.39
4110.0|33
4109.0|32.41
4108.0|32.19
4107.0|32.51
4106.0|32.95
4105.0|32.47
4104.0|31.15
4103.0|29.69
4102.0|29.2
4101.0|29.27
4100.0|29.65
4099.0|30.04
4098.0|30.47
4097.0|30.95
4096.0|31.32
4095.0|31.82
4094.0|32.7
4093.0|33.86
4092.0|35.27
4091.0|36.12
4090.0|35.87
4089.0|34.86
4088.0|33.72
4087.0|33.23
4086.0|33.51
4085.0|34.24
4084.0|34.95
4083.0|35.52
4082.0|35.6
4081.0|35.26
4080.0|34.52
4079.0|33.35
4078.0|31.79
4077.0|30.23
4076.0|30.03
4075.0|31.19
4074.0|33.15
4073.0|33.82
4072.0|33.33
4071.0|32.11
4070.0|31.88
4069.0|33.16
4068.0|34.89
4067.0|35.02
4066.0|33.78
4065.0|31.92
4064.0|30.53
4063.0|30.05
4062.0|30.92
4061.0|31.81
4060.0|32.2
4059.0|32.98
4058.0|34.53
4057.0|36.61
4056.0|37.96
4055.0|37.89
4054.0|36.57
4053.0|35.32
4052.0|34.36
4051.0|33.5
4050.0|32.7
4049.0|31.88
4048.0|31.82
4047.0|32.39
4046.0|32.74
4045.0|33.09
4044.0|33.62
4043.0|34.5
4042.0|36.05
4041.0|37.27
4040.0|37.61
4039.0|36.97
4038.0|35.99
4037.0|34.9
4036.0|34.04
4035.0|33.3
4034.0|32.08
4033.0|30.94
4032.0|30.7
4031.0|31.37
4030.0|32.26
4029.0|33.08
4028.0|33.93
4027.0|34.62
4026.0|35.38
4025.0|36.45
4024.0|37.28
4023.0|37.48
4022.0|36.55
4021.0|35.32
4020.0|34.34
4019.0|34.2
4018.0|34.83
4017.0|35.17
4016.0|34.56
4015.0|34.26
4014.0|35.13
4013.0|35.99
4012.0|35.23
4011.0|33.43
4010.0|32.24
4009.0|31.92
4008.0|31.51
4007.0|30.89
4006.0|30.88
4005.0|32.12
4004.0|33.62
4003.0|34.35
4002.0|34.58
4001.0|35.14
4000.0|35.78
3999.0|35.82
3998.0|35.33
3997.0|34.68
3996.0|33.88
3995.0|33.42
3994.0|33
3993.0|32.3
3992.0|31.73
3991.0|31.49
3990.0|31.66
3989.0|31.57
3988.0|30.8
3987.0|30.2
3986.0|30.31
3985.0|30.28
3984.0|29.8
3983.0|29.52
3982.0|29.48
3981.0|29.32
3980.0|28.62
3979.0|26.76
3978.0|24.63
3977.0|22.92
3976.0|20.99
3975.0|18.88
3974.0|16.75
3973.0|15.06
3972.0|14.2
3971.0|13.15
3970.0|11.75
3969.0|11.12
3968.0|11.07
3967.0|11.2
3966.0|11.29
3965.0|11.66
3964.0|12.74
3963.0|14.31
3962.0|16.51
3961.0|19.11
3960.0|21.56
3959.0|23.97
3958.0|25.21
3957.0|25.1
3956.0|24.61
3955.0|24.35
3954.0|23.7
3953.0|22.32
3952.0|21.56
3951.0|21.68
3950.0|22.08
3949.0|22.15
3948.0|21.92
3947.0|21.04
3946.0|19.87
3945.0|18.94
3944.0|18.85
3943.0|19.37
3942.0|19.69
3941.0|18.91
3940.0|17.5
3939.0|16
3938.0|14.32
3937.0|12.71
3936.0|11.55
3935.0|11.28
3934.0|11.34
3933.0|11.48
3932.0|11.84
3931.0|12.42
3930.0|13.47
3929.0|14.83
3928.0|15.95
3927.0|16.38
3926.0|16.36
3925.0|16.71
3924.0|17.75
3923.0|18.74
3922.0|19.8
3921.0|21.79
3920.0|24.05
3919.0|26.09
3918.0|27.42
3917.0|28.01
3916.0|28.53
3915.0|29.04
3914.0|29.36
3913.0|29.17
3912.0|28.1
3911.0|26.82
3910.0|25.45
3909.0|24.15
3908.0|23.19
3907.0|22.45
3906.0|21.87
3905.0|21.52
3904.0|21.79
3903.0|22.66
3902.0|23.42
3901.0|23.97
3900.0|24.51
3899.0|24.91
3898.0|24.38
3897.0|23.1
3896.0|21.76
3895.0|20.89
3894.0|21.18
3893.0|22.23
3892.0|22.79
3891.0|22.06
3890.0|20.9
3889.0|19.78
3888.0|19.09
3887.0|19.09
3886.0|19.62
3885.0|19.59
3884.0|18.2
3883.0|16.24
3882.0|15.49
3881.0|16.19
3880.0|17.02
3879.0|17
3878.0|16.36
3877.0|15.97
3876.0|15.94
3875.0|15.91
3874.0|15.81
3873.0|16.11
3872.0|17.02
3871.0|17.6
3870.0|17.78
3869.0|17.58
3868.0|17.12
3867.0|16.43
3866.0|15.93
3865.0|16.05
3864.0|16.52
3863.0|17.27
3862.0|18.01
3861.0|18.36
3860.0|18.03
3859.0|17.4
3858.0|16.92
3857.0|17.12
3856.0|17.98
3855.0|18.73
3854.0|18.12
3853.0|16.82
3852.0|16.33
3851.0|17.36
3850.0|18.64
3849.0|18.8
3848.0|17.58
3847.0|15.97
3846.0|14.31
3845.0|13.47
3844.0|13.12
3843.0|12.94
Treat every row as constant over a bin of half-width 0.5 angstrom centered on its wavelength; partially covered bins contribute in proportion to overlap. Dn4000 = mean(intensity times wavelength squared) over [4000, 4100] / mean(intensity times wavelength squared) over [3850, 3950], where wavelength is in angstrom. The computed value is 1.9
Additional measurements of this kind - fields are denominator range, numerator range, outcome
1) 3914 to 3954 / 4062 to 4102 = 1.86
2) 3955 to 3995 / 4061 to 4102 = 1.51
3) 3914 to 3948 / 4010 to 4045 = 1.97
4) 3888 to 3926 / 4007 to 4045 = 1.56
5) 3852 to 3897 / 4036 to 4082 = 2.05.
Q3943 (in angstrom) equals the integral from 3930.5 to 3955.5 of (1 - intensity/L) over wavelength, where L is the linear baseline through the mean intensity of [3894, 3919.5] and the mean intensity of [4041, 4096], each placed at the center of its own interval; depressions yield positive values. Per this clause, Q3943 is 8.38 angstrom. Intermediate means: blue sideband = 24.8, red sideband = 33.6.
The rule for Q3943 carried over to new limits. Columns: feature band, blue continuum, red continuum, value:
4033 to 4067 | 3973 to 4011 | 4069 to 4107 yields -2.4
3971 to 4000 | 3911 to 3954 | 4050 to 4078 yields -3.3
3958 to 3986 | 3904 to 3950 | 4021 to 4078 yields 6.0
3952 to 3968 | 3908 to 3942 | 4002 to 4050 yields 3.6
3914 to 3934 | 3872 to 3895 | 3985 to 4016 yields 3.1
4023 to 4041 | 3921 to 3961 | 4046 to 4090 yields -3.2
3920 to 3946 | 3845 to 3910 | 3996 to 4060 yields 8.9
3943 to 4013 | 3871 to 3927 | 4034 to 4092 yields 5.7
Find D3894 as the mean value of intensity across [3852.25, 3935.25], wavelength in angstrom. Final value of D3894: 19.6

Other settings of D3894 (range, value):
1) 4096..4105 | 30.3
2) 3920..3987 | 19.1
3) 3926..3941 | 13.9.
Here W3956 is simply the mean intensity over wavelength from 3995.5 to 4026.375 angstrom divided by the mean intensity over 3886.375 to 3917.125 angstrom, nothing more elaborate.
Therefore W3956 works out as 1.46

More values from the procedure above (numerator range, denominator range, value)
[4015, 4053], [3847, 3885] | 2.00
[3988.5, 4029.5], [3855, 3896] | 1.89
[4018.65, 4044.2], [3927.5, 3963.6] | 1.89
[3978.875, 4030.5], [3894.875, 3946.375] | 1.62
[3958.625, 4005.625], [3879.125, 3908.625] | 1.21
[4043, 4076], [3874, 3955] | 1.65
